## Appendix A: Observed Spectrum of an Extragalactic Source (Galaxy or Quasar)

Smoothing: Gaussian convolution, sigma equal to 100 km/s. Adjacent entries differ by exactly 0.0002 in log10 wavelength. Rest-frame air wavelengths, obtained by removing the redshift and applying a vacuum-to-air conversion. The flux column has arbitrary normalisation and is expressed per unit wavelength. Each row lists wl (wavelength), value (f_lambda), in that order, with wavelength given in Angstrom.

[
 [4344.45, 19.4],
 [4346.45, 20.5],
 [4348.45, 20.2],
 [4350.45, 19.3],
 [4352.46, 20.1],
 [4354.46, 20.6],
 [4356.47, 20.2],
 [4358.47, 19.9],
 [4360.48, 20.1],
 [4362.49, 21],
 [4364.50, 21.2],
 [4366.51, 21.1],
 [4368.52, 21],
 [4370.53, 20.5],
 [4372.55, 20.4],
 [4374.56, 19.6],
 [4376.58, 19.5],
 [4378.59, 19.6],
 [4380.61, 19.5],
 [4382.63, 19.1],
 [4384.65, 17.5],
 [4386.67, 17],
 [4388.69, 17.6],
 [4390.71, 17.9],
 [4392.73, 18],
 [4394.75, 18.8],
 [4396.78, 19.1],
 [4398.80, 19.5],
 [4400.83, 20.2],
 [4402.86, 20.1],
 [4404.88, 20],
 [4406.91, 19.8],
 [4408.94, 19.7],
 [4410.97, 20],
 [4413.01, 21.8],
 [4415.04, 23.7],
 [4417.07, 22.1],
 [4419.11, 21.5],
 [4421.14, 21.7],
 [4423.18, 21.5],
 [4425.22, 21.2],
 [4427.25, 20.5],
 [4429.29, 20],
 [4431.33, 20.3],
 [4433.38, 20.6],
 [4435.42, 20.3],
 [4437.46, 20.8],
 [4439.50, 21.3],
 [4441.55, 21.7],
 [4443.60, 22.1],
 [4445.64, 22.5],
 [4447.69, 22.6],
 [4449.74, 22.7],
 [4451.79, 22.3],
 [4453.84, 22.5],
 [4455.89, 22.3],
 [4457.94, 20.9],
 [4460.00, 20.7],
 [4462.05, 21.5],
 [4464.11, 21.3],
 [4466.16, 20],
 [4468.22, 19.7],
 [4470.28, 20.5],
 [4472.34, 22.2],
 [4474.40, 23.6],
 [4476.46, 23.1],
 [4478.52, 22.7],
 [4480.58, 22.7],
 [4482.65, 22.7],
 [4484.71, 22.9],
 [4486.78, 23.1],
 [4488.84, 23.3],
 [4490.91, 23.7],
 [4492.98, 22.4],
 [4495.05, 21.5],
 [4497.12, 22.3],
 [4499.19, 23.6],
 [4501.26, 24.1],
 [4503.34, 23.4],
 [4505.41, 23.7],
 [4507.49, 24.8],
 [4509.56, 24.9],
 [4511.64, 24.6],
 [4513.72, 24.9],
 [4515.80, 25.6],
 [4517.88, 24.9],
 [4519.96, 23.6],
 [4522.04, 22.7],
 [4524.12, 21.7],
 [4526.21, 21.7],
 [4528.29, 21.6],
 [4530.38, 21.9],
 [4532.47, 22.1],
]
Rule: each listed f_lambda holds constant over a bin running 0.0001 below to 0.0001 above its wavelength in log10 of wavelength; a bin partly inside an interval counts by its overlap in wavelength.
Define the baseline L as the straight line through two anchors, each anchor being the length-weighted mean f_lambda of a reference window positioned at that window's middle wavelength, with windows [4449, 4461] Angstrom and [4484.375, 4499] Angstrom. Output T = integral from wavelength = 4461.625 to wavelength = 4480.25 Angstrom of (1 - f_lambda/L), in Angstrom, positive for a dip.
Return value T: 0.5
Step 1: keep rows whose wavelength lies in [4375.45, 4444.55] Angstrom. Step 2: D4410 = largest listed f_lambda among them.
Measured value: 23.7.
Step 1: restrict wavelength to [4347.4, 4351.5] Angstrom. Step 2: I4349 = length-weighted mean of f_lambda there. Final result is 19.8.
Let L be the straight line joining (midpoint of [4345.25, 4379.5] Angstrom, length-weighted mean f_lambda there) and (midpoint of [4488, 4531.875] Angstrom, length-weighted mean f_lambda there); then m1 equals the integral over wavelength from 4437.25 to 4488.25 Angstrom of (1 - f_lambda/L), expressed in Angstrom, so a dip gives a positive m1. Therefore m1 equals 0.9 Angstrom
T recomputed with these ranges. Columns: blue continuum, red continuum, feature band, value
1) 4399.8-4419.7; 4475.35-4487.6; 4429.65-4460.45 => 0.42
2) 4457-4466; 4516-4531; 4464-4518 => -2.94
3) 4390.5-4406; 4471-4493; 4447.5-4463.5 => -0.08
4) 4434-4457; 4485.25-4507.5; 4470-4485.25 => 0.05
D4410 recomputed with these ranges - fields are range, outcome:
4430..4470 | 22.7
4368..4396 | 21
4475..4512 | 24.9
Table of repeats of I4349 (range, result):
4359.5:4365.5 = 20.8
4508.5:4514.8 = 24.8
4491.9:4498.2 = 22.1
